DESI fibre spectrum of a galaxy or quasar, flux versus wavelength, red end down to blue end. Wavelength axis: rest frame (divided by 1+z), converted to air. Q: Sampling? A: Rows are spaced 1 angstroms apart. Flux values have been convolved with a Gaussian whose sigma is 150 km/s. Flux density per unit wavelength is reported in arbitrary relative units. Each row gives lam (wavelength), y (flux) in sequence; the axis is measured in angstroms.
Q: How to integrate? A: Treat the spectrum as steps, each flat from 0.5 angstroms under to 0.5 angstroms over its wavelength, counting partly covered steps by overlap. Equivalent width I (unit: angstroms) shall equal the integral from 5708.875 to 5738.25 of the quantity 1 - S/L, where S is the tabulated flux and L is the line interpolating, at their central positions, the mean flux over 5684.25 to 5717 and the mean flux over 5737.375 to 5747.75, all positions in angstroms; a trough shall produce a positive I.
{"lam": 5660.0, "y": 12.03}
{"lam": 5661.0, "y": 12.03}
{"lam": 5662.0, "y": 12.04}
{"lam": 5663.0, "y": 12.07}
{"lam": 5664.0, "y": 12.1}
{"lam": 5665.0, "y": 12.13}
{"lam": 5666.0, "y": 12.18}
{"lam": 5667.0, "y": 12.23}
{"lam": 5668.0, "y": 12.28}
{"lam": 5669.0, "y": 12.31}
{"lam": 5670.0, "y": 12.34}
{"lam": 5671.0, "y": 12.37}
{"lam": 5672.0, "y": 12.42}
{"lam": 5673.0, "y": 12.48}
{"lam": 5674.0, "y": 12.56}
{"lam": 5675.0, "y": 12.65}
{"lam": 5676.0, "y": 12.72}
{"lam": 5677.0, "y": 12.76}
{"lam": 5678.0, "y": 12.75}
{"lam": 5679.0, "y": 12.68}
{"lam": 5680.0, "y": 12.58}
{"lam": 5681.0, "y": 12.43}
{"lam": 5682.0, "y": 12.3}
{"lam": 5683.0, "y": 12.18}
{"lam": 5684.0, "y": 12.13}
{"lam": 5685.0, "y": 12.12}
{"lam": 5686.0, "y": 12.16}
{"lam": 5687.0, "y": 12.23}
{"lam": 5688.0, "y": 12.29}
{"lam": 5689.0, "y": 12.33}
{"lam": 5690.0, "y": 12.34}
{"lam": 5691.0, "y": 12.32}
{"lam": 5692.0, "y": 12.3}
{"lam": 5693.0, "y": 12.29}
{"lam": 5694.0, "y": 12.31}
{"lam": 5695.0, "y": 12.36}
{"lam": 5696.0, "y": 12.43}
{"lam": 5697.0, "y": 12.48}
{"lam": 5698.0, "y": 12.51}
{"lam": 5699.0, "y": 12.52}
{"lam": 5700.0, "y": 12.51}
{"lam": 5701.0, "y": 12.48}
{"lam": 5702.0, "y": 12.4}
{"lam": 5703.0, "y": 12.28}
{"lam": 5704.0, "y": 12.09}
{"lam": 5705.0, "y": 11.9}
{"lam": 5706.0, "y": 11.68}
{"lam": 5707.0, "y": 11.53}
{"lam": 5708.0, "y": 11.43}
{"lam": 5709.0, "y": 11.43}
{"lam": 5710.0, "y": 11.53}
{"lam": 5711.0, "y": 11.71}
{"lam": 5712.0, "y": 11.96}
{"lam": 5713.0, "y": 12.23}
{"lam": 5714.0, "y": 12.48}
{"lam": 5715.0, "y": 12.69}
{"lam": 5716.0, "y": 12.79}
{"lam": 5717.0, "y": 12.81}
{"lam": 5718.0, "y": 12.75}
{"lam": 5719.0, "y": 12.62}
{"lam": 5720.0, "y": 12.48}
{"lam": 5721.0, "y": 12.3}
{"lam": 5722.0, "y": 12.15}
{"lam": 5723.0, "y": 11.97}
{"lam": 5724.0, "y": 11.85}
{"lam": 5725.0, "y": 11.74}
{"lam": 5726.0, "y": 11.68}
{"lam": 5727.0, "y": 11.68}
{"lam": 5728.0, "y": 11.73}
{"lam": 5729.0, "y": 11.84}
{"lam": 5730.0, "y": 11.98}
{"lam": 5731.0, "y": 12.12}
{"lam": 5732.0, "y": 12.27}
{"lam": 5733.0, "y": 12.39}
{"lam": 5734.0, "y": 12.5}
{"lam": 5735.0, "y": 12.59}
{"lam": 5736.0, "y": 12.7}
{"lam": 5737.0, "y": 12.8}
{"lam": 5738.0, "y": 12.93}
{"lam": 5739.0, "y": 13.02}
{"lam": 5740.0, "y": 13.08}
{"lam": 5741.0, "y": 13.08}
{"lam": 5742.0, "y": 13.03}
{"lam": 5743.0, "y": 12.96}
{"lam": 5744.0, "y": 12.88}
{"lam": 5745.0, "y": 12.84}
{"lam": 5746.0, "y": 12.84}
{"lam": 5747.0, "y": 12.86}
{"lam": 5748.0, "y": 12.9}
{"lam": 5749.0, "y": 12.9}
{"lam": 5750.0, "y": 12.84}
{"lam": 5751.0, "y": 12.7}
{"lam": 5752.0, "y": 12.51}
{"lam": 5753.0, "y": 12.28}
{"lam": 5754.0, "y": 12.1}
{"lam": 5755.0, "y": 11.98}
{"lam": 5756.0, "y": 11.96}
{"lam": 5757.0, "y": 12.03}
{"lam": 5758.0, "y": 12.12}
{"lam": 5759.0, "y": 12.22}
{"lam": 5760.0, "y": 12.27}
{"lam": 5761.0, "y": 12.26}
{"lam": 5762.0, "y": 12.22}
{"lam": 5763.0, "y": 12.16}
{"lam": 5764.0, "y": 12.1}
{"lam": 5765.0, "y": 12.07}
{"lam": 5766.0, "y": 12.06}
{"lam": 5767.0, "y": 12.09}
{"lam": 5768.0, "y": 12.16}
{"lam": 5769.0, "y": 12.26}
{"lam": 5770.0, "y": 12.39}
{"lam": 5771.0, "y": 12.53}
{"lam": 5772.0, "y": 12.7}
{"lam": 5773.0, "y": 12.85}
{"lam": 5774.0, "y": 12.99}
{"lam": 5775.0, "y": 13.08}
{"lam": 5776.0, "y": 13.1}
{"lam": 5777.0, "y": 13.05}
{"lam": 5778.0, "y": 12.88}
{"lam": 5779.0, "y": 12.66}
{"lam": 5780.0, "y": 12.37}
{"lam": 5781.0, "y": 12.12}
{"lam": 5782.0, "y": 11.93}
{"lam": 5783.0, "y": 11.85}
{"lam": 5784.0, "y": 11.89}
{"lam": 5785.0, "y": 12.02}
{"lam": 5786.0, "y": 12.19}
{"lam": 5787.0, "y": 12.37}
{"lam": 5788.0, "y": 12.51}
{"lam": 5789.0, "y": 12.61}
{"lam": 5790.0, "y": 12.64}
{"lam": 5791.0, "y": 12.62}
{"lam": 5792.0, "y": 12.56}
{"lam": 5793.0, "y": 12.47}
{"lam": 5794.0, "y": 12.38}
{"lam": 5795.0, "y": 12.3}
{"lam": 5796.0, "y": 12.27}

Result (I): 0.9 angstroms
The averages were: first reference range 12.2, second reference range 12.9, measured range 12.2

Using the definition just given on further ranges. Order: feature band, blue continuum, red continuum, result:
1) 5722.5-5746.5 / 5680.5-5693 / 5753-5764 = -0.5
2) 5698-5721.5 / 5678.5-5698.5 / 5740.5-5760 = 0.4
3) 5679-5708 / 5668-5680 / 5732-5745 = 0.8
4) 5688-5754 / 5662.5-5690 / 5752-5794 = 0.0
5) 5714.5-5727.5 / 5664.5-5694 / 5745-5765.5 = 0.1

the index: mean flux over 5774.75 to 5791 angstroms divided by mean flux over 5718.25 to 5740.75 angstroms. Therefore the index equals 1.01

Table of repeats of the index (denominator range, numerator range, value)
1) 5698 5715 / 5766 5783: 1.04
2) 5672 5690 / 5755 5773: 0.98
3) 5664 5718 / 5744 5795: 1.01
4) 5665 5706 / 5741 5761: 1.01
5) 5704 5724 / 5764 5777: 1.03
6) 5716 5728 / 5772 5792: 1.03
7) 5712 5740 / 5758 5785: 1.00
